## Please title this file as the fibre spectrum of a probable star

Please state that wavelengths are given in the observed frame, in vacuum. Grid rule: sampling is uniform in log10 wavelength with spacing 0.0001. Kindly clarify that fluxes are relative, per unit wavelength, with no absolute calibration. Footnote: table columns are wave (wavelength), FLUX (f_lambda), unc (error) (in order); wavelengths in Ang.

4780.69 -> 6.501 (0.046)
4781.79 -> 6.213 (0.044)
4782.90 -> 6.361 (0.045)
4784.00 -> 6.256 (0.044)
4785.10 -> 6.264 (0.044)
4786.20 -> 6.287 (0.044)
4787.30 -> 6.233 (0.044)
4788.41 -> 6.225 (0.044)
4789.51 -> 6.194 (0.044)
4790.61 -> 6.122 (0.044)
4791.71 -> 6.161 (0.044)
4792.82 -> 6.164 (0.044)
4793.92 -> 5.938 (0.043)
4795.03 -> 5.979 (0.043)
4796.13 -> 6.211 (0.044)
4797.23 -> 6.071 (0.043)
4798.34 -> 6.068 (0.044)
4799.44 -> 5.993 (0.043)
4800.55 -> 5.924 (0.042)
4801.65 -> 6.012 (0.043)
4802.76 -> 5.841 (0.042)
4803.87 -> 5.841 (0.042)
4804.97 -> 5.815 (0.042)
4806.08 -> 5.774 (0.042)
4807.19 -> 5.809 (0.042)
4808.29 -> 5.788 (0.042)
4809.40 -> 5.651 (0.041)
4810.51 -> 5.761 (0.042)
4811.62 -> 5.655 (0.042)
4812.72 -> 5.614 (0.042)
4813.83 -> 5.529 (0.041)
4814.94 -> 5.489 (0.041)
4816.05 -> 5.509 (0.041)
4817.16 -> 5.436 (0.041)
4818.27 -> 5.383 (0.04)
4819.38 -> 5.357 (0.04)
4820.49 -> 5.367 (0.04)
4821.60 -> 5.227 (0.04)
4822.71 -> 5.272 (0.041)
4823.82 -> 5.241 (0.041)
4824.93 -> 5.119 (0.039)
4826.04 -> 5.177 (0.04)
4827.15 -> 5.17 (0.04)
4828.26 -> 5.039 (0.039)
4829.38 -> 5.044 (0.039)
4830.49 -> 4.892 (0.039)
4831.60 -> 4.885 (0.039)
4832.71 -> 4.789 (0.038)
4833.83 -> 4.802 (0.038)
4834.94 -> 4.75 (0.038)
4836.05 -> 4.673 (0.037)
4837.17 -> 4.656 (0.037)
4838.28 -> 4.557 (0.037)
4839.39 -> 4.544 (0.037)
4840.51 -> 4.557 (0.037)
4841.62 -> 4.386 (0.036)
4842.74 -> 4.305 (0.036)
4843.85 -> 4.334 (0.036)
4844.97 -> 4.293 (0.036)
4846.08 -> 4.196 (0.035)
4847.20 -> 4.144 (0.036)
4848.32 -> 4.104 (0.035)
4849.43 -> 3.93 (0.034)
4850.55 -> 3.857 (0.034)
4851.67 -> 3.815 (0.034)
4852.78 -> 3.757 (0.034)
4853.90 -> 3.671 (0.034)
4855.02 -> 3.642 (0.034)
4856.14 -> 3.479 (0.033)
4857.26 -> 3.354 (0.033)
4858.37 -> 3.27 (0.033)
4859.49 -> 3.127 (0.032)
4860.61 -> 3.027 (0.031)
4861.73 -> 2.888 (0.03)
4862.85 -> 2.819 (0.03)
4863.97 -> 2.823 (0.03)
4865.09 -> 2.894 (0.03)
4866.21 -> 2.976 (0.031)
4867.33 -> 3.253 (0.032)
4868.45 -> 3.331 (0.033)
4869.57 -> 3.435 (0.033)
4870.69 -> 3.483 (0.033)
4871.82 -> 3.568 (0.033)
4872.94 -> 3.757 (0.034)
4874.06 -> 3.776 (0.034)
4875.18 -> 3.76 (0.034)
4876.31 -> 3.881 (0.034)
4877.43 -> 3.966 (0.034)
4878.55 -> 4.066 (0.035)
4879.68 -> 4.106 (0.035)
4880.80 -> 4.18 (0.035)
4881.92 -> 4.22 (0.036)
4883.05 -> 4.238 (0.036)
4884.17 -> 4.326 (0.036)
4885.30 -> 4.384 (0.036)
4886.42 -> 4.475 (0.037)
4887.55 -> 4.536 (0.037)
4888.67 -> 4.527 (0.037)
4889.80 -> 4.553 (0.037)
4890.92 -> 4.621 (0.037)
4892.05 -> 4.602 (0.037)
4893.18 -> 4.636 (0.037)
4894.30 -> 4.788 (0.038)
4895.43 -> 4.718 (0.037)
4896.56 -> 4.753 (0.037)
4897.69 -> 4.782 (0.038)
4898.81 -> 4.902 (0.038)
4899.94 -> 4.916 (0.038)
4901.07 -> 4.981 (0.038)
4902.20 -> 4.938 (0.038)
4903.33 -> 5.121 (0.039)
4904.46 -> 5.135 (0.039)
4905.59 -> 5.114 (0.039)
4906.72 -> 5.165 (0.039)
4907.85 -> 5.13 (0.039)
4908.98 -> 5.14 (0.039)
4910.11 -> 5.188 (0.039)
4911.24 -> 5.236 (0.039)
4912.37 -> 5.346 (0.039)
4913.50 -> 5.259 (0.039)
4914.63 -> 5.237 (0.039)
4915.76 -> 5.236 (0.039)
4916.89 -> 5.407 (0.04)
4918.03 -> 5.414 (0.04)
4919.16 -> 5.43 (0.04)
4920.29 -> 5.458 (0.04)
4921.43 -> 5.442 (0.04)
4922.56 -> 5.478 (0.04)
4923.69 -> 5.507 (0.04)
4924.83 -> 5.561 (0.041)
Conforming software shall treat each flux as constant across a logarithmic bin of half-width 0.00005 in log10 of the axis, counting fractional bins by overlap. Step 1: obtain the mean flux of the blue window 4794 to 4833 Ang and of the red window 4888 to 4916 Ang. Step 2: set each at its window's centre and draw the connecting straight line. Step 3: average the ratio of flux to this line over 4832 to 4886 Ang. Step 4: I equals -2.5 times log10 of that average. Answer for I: 0.33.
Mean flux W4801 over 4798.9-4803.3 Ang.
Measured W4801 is 5.94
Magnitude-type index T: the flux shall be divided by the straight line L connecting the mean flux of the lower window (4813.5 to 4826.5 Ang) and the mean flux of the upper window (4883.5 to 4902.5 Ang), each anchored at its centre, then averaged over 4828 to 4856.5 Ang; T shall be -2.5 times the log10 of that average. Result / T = 0.18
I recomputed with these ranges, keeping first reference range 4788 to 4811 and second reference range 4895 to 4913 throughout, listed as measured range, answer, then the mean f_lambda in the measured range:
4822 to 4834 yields 0.13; 5.05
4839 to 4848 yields 0.27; 4.33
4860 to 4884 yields 0.44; 3.56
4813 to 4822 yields 0.08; 5.42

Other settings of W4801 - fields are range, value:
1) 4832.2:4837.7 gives 4.73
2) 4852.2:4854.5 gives 3.72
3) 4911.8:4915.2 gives 5.29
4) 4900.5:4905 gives 5.04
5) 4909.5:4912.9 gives 5.26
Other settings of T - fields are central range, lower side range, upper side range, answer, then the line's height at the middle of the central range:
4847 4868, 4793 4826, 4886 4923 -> 0.492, 5.35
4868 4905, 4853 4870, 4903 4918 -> -0.028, 4.23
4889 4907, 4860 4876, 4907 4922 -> -0.061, 4.58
